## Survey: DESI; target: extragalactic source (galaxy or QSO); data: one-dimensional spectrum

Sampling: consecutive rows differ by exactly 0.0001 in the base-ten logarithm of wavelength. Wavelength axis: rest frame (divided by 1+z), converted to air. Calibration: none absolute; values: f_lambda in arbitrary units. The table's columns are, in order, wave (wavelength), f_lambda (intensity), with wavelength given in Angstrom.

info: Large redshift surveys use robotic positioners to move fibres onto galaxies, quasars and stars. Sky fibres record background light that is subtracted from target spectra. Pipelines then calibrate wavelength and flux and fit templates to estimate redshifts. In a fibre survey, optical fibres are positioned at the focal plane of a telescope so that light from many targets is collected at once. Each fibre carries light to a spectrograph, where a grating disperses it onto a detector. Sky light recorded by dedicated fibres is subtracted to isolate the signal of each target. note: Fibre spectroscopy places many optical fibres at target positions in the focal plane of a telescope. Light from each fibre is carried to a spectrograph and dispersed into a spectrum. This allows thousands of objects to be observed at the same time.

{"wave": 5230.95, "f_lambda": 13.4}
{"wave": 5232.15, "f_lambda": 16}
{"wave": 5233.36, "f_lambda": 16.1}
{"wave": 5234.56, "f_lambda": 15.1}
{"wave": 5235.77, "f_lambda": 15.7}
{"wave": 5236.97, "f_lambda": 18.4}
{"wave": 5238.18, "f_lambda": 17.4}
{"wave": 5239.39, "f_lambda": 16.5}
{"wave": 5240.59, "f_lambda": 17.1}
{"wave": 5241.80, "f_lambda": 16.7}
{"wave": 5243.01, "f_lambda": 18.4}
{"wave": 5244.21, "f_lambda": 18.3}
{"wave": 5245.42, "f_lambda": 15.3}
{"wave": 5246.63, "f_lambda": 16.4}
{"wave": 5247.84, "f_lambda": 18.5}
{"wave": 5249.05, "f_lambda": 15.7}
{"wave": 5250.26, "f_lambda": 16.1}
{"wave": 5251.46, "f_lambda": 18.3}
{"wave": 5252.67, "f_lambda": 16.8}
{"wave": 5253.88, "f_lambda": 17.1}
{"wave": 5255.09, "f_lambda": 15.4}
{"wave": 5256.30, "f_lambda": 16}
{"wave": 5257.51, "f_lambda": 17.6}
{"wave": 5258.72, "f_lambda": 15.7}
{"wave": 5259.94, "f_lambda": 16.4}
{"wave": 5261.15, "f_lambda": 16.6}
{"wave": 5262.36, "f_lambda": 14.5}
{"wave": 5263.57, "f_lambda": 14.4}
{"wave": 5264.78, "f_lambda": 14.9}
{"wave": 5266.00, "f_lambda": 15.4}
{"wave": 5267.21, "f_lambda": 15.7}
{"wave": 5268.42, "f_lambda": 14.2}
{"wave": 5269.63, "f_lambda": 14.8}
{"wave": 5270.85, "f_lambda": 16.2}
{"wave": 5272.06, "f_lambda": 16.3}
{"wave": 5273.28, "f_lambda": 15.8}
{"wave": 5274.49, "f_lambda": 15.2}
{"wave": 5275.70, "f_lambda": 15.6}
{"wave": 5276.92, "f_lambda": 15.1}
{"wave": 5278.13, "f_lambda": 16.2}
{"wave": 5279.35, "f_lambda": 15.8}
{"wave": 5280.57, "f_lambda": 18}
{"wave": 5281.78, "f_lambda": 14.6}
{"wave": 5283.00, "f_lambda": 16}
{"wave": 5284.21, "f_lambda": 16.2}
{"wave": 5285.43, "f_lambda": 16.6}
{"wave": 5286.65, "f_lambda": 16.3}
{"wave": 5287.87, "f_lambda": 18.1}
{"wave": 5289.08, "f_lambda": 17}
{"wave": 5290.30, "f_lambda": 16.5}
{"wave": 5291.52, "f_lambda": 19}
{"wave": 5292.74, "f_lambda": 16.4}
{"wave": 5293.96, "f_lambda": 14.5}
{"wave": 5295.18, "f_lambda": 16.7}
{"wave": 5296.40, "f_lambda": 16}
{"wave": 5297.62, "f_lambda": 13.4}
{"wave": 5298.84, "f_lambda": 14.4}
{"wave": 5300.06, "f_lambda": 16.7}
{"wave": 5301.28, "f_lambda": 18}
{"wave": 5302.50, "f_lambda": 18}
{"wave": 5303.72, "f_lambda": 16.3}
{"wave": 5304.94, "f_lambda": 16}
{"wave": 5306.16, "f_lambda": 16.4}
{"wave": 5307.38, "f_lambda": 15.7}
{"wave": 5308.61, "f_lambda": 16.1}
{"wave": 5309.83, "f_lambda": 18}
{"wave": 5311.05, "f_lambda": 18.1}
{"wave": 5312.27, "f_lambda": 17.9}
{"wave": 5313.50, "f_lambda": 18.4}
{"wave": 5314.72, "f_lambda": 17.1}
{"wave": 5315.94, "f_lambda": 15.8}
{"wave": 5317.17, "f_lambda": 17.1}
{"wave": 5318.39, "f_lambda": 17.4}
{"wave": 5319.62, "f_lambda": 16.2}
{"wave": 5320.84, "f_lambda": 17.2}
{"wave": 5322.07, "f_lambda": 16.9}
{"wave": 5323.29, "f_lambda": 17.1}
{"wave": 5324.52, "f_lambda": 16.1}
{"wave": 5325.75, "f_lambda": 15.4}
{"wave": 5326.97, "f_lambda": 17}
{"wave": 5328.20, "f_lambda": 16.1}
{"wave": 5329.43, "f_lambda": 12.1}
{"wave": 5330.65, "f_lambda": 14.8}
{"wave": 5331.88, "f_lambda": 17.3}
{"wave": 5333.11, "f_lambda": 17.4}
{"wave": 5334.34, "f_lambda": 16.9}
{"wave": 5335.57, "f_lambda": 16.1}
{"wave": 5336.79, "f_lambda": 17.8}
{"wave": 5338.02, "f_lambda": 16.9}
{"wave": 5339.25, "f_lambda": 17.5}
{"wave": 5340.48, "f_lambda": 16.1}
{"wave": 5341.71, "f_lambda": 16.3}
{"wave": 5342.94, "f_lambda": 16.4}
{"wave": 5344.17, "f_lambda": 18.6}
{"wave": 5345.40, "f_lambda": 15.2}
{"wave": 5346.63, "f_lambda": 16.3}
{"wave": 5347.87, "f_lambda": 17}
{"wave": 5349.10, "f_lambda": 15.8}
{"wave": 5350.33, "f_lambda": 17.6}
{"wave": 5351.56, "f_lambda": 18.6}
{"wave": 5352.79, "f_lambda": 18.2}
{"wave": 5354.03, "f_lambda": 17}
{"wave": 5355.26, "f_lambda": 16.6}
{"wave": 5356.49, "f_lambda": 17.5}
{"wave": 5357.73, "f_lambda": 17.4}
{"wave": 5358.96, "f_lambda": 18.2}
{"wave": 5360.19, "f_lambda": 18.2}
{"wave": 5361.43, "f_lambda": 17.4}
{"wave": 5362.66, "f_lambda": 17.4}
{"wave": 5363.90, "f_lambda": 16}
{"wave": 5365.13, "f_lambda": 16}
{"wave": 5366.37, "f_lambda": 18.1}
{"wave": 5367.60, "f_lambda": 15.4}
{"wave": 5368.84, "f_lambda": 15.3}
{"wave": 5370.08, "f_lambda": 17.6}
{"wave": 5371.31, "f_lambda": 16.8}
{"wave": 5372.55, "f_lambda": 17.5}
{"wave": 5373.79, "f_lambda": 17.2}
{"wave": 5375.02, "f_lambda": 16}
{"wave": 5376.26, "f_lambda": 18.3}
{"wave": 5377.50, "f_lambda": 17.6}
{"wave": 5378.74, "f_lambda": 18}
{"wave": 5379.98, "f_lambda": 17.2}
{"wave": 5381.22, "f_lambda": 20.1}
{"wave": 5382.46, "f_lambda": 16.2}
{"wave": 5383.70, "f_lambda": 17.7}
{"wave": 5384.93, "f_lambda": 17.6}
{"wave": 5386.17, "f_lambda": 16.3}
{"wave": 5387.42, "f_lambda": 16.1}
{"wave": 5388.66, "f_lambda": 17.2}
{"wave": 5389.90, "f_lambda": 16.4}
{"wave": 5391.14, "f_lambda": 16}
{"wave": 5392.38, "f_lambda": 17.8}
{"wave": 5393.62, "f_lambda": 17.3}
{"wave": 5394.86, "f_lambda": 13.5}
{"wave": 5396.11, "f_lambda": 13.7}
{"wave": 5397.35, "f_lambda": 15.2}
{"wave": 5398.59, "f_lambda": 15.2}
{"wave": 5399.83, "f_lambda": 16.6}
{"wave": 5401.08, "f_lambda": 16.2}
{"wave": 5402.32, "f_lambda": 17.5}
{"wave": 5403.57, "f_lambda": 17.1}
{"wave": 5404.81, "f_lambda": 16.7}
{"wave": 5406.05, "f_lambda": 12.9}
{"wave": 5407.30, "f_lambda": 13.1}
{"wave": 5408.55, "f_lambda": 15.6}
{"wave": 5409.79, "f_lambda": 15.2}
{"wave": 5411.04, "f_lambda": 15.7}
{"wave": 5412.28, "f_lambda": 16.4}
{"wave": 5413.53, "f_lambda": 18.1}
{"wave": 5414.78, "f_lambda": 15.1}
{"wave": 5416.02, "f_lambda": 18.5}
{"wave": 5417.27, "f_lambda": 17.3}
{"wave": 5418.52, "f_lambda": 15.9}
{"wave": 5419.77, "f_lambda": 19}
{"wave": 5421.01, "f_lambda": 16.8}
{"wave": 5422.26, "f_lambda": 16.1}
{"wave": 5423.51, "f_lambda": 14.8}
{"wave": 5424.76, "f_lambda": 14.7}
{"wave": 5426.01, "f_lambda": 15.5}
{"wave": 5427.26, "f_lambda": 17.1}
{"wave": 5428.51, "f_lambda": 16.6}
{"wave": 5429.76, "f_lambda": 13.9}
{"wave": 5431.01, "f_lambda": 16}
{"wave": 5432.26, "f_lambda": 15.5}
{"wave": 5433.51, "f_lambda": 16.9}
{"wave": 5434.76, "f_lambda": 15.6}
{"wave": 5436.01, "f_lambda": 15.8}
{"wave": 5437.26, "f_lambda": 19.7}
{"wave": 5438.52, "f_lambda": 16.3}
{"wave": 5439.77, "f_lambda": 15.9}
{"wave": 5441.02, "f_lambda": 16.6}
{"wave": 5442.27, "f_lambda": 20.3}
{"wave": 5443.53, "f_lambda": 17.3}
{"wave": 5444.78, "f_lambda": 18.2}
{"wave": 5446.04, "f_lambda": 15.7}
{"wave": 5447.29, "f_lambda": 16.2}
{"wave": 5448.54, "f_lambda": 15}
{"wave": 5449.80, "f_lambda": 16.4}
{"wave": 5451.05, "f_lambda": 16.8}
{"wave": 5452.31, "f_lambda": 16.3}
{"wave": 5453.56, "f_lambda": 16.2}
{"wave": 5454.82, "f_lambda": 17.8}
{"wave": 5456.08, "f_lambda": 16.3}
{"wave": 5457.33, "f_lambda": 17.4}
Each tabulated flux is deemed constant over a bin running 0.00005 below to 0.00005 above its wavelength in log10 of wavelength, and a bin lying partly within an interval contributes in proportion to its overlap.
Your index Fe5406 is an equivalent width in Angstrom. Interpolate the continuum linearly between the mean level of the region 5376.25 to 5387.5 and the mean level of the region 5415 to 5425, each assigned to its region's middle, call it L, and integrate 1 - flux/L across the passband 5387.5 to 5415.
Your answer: 2.0 Angstrom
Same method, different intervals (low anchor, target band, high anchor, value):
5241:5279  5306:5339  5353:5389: 0.12 Angstrom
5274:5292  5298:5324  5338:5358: -0.32 Angstrom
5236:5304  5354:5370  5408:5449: -0.56 Angstrom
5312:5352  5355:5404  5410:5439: -0.94 Angstrom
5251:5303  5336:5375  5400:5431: -2.25 Angstrom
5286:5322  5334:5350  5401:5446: -0.09 Angstrom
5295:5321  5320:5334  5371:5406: 0.45 Angstrom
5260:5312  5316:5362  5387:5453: -1.78 Angstrom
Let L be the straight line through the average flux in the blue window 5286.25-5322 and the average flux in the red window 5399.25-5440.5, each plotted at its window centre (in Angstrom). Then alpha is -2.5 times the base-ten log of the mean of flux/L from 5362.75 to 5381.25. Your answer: -0.04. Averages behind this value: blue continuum 16.7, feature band 17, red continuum 16.2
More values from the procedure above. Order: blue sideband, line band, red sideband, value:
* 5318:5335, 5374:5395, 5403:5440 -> -0.061 mag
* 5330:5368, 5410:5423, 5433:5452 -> 0.004 mag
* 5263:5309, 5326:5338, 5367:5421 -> 0.003 mag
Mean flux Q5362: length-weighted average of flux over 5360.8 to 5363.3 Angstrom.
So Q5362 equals 17.4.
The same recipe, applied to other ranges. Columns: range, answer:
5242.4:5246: 17.4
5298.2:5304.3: 16.7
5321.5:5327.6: 16.5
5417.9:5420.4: 17.5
